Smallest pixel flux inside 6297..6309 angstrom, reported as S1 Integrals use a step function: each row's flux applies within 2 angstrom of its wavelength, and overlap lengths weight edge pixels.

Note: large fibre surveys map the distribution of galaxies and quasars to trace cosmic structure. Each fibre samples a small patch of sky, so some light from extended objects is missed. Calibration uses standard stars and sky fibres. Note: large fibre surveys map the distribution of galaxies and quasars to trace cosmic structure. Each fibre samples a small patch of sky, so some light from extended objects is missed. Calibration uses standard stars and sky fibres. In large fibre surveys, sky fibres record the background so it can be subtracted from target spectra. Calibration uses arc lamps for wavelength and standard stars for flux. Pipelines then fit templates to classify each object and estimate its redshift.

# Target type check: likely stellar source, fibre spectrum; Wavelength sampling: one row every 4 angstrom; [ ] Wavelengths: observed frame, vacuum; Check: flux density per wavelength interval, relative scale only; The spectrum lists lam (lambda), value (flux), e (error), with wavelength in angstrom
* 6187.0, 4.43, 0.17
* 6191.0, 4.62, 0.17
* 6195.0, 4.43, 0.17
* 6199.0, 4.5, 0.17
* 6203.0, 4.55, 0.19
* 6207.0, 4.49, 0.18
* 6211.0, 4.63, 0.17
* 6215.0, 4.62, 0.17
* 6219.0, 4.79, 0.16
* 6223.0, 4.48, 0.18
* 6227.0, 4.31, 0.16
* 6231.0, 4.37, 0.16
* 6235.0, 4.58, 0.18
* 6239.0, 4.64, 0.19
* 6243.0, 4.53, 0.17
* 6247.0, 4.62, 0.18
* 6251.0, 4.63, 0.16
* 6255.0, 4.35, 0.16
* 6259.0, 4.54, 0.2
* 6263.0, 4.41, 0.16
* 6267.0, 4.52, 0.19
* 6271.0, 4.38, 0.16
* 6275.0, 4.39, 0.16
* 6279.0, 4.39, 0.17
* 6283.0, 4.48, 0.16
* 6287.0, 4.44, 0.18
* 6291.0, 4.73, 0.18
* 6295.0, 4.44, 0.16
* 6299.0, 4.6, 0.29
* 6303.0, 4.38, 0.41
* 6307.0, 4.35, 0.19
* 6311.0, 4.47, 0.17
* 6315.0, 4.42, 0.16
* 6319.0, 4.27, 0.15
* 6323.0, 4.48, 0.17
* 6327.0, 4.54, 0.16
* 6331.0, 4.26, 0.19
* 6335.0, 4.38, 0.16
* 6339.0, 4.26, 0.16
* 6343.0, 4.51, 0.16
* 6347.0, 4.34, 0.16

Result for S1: 4.35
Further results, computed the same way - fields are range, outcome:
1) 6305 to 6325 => 4.27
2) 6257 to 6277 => 4.38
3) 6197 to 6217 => 4.49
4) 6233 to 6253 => 4.53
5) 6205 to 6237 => 4.31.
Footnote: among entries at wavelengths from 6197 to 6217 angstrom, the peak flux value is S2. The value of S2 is 4.63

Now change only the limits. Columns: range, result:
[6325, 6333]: 4.54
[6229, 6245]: 4.64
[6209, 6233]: 4.79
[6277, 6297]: 4.73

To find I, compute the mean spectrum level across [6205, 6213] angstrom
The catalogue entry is 4.56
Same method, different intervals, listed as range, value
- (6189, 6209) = 4.52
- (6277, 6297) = 4.5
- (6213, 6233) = 4.51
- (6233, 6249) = 4.59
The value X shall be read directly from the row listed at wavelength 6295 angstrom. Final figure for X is 4.44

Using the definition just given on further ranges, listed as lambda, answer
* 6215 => 4.62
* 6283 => 4.48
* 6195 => 4.43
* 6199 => 4.5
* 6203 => 4.55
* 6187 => 4.43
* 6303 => 4.38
